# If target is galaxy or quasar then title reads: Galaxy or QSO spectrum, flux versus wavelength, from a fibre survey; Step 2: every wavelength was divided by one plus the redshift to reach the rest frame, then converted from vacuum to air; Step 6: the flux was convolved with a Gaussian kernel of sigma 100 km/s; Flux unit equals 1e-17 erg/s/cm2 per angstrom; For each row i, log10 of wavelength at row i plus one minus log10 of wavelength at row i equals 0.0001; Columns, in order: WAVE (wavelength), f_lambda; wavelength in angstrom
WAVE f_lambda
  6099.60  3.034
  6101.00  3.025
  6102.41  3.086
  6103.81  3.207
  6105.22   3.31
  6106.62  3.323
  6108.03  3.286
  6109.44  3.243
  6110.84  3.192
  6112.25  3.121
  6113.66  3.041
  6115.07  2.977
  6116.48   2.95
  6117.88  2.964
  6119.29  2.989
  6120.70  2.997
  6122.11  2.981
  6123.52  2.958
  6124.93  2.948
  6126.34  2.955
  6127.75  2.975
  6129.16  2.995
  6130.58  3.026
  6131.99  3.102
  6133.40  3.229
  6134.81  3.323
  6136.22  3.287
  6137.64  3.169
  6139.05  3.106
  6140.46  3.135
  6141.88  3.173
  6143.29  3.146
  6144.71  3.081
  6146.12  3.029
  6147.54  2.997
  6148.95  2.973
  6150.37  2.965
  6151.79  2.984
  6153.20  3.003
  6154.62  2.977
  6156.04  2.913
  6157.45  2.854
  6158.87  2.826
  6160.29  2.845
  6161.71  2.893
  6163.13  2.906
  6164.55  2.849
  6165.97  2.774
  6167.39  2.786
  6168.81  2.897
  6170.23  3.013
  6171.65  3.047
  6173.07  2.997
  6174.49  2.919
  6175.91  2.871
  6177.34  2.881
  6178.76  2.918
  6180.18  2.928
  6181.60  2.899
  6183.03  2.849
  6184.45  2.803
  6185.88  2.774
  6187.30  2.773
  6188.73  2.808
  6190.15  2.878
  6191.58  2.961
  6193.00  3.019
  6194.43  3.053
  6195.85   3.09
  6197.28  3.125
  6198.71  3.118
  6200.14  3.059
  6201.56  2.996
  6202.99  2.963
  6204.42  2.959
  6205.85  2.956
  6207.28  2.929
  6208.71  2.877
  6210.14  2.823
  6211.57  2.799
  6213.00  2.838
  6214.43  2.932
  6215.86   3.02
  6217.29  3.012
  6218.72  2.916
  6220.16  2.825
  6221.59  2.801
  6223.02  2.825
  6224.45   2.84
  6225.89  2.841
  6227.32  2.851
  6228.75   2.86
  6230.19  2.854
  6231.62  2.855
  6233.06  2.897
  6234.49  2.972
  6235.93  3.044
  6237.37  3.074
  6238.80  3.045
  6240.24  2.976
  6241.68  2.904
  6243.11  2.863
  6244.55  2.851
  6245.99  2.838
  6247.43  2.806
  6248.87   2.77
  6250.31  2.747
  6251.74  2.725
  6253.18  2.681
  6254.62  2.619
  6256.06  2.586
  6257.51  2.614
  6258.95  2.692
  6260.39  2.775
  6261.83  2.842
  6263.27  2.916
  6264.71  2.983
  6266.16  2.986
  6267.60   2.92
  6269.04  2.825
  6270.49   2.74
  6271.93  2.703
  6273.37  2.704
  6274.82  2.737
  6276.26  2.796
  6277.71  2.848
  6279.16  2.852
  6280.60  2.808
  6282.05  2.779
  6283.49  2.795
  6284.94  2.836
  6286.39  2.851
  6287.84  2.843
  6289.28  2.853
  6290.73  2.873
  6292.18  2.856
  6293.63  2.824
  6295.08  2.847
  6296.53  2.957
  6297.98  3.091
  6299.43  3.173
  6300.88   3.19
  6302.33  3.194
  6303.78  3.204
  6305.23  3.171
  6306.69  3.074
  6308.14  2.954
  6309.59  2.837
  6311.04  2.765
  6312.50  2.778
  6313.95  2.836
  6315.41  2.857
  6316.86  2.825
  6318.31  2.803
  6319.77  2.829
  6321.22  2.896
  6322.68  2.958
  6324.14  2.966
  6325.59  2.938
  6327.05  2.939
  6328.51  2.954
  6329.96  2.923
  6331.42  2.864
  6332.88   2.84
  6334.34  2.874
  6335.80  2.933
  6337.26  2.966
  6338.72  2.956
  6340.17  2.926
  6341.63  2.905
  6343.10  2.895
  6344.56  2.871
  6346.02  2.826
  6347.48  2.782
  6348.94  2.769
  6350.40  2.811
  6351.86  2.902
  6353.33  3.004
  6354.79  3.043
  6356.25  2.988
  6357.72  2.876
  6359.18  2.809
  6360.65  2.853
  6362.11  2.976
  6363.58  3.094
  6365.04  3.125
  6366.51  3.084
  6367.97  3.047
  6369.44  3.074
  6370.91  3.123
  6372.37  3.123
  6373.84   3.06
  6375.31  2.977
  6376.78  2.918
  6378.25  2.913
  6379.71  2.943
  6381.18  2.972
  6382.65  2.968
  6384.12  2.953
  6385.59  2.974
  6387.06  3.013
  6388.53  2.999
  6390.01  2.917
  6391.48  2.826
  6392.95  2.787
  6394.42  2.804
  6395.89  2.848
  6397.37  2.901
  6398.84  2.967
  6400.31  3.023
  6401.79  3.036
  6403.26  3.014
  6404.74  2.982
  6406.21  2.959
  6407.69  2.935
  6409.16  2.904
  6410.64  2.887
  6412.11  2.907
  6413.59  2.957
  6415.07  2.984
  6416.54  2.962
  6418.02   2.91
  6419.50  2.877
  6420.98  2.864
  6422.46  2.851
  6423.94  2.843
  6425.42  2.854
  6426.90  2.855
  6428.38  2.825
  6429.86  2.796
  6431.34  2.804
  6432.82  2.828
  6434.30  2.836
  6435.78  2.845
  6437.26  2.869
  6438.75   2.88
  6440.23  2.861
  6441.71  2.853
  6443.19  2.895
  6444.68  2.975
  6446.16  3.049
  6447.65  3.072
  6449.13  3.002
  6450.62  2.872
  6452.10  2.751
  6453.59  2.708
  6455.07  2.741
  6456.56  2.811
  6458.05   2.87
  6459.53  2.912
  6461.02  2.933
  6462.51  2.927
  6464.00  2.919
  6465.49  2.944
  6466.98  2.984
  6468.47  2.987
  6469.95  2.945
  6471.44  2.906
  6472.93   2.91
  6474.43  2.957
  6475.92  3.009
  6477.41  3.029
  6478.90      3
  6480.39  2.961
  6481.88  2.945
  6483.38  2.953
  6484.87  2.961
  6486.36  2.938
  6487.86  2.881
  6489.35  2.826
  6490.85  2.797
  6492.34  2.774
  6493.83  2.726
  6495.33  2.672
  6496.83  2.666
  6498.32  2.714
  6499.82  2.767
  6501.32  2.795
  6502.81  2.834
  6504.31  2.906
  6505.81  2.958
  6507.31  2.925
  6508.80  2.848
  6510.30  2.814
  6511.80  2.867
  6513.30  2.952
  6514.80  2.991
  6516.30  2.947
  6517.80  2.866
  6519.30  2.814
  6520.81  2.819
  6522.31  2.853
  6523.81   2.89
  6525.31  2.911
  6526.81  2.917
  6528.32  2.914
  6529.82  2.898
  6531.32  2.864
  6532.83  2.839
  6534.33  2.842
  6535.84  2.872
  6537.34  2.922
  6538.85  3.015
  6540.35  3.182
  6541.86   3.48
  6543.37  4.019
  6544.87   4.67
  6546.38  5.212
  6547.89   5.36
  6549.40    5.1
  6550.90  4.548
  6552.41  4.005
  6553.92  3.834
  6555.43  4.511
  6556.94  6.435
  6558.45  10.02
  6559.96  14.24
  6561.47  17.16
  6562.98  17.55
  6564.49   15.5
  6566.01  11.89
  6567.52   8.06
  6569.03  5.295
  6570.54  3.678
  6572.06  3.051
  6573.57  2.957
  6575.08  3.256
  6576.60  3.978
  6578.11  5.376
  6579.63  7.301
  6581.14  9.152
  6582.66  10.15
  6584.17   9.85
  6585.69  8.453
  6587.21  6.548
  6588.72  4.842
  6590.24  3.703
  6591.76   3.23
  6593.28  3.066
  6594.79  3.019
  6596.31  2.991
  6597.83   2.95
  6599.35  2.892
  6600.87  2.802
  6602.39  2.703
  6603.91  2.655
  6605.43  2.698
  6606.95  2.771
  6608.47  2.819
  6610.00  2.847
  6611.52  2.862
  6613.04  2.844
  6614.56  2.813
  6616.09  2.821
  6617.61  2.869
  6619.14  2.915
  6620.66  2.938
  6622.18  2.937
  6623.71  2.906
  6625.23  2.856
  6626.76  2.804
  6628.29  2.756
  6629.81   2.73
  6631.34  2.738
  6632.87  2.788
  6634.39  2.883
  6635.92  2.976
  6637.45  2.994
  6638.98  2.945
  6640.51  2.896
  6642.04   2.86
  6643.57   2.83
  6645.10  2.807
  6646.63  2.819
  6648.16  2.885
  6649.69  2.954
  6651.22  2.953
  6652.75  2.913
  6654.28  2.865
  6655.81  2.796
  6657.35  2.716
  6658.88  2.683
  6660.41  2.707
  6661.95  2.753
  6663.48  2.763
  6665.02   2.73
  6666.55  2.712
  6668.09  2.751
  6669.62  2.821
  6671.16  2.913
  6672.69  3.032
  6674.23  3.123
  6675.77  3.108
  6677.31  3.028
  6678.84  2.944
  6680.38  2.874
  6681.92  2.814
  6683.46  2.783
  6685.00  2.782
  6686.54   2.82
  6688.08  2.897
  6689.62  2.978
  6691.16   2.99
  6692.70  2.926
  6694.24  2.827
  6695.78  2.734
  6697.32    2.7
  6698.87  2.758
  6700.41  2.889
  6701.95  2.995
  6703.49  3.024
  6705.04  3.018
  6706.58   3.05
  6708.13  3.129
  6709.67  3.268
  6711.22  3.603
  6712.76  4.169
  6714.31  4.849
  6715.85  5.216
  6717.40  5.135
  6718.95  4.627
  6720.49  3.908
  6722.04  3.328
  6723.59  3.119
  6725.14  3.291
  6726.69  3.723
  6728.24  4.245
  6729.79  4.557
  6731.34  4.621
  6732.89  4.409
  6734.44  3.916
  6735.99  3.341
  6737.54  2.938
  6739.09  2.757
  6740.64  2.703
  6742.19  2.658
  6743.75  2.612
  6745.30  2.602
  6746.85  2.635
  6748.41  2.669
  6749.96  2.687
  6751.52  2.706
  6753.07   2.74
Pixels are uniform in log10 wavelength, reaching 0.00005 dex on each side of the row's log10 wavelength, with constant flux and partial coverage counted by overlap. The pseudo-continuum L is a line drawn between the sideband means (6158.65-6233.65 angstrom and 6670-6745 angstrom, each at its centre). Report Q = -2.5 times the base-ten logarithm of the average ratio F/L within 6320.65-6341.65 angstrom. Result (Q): 0.03 mag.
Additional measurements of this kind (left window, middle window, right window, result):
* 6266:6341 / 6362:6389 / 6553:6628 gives 0.168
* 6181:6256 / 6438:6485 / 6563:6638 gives 0.309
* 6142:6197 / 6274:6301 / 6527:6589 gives 0.339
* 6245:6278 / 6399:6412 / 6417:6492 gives -0.037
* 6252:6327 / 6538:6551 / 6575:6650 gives -0.208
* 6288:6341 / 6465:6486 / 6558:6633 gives 0.391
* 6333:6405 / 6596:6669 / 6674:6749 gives 0.142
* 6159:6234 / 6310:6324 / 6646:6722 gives 0.044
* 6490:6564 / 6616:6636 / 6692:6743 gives 0.338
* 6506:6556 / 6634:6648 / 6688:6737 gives 0.207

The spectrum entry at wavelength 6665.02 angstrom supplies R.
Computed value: 2.73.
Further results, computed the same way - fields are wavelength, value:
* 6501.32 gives 2.795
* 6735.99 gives 3.341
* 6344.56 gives 2.871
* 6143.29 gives 3.146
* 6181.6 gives 2.899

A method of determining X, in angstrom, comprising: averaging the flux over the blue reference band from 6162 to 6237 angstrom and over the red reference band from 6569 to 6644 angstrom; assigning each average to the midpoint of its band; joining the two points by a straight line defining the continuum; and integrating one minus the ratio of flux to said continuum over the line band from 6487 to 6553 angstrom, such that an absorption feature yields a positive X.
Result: 7.49 angstrom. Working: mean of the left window 2.91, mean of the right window 3.75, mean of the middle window 3.17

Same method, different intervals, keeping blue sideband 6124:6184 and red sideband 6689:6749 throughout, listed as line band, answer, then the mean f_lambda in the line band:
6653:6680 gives 4.2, 2.85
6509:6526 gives 2.0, 2.88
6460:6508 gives 5.1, 2.89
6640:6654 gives 2.0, 2.88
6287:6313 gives 1.0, 2.97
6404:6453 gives 4.6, 2.89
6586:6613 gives -0.1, 3.33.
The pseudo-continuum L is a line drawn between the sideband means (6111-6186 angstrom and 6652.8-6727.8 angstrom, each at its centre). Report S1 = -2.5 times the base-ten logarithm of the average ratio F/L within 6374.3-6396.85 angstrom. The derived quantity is 0.05 mag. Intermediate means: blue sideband 2.98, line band 2.92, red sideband 3.16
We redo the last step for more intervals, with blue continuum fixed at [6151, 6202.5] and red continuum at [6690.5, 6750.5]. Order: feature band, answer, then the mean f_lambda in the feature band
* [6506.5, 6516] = 0.11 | 2.9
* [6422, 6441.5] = 0.11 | 2.84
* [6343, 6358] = 0.07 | 2.89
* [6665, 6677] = 0.15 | 2.91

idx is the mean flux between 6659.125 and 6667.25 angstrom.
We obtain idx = 2.73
